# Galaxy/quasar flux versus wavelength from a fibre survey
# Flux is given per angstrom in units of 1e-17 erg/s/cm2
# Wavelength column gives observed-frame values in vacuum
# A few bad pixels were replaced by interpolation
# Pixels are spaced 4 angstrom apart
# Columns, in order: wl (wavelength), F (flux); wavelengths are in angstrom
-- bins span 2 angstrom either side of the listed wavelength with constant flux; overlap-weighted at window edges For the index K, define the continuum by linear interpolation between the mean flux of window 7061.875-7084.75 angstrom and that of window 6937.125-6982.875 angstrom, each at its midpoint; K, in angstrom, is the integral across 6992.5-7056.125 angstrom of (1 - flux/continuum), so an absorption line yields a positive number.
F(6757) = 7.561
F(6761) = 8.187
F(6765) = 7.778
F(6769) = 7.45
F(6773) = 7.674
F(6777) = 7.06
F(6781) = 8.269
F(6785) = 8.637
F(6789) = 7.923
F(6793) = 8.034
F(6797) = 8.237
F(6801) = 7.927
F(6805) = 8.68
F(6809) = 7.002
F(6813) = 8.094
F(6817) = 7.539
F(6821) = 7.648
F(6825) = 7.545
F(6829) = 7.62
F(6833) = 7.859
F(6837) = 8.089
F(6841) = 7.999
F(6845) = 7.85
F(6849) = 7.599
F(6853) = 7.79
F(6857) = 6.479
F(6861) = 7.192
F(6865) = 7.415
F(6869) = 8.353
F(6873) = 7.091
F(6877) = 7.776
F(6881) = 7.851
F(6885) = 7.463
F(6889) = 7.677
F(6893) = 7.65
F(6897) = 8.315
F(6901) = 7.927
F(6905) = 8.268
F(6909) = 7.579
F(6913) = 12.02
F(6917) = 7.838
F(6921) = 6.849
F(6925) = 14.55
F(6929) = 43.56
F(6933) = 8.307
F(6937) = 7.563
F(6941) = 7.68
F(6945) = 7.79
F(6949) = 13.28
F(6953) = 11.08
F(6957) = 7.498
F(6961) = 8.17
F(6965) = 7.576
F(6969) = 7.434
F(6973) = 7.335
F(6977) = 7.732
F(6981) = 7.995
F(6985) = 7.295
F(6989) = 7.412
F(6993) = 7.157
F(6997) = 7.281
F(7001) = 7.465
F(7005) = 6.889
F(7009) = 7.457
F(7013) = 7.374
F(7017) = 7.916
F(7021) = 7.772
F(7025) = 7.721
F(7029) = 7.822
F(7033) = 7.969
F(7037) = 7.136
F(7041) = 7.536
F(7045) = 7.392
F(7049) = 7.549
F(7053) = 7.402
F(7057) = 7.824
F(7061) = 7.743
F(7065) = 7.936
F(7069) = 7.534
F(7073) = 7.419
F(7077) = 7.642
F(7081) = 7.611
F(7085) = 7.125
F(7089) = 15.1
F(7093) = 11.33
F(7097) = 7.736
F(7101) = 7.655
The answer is 3.7 angstrom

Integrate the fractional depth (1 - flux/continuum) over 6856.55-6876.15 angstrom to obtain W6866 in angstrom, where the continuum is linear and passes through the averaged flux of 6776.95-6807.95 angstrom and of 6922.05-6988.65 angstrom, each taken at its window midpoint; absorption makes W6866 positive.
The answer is 4.1 angstrom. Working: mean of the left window 8.13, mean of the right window 10.8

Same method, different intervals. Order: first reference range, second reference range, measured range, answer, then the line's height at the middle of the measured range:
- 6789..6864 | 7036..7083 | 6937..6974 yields -4.8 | 7.64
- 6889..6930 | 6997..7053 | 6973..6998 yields 3.9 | 8.87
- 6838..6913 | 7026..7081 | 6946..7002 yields -3.6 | 7.7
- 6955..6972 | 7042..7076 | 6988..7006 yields 0.9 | 7.63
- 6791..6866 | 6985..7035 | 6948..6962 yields -4.3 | 7.57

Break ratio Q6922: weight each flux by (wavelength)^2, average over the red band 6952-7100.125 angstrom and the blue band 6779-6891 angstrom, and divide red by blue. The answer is 1.08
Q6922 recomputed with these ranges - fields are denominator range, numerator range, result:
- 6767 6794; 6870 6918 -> 1.07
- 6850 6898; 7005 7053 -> 1.04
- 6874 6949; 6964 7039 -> 0.74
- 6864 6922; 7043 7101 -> 1.10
